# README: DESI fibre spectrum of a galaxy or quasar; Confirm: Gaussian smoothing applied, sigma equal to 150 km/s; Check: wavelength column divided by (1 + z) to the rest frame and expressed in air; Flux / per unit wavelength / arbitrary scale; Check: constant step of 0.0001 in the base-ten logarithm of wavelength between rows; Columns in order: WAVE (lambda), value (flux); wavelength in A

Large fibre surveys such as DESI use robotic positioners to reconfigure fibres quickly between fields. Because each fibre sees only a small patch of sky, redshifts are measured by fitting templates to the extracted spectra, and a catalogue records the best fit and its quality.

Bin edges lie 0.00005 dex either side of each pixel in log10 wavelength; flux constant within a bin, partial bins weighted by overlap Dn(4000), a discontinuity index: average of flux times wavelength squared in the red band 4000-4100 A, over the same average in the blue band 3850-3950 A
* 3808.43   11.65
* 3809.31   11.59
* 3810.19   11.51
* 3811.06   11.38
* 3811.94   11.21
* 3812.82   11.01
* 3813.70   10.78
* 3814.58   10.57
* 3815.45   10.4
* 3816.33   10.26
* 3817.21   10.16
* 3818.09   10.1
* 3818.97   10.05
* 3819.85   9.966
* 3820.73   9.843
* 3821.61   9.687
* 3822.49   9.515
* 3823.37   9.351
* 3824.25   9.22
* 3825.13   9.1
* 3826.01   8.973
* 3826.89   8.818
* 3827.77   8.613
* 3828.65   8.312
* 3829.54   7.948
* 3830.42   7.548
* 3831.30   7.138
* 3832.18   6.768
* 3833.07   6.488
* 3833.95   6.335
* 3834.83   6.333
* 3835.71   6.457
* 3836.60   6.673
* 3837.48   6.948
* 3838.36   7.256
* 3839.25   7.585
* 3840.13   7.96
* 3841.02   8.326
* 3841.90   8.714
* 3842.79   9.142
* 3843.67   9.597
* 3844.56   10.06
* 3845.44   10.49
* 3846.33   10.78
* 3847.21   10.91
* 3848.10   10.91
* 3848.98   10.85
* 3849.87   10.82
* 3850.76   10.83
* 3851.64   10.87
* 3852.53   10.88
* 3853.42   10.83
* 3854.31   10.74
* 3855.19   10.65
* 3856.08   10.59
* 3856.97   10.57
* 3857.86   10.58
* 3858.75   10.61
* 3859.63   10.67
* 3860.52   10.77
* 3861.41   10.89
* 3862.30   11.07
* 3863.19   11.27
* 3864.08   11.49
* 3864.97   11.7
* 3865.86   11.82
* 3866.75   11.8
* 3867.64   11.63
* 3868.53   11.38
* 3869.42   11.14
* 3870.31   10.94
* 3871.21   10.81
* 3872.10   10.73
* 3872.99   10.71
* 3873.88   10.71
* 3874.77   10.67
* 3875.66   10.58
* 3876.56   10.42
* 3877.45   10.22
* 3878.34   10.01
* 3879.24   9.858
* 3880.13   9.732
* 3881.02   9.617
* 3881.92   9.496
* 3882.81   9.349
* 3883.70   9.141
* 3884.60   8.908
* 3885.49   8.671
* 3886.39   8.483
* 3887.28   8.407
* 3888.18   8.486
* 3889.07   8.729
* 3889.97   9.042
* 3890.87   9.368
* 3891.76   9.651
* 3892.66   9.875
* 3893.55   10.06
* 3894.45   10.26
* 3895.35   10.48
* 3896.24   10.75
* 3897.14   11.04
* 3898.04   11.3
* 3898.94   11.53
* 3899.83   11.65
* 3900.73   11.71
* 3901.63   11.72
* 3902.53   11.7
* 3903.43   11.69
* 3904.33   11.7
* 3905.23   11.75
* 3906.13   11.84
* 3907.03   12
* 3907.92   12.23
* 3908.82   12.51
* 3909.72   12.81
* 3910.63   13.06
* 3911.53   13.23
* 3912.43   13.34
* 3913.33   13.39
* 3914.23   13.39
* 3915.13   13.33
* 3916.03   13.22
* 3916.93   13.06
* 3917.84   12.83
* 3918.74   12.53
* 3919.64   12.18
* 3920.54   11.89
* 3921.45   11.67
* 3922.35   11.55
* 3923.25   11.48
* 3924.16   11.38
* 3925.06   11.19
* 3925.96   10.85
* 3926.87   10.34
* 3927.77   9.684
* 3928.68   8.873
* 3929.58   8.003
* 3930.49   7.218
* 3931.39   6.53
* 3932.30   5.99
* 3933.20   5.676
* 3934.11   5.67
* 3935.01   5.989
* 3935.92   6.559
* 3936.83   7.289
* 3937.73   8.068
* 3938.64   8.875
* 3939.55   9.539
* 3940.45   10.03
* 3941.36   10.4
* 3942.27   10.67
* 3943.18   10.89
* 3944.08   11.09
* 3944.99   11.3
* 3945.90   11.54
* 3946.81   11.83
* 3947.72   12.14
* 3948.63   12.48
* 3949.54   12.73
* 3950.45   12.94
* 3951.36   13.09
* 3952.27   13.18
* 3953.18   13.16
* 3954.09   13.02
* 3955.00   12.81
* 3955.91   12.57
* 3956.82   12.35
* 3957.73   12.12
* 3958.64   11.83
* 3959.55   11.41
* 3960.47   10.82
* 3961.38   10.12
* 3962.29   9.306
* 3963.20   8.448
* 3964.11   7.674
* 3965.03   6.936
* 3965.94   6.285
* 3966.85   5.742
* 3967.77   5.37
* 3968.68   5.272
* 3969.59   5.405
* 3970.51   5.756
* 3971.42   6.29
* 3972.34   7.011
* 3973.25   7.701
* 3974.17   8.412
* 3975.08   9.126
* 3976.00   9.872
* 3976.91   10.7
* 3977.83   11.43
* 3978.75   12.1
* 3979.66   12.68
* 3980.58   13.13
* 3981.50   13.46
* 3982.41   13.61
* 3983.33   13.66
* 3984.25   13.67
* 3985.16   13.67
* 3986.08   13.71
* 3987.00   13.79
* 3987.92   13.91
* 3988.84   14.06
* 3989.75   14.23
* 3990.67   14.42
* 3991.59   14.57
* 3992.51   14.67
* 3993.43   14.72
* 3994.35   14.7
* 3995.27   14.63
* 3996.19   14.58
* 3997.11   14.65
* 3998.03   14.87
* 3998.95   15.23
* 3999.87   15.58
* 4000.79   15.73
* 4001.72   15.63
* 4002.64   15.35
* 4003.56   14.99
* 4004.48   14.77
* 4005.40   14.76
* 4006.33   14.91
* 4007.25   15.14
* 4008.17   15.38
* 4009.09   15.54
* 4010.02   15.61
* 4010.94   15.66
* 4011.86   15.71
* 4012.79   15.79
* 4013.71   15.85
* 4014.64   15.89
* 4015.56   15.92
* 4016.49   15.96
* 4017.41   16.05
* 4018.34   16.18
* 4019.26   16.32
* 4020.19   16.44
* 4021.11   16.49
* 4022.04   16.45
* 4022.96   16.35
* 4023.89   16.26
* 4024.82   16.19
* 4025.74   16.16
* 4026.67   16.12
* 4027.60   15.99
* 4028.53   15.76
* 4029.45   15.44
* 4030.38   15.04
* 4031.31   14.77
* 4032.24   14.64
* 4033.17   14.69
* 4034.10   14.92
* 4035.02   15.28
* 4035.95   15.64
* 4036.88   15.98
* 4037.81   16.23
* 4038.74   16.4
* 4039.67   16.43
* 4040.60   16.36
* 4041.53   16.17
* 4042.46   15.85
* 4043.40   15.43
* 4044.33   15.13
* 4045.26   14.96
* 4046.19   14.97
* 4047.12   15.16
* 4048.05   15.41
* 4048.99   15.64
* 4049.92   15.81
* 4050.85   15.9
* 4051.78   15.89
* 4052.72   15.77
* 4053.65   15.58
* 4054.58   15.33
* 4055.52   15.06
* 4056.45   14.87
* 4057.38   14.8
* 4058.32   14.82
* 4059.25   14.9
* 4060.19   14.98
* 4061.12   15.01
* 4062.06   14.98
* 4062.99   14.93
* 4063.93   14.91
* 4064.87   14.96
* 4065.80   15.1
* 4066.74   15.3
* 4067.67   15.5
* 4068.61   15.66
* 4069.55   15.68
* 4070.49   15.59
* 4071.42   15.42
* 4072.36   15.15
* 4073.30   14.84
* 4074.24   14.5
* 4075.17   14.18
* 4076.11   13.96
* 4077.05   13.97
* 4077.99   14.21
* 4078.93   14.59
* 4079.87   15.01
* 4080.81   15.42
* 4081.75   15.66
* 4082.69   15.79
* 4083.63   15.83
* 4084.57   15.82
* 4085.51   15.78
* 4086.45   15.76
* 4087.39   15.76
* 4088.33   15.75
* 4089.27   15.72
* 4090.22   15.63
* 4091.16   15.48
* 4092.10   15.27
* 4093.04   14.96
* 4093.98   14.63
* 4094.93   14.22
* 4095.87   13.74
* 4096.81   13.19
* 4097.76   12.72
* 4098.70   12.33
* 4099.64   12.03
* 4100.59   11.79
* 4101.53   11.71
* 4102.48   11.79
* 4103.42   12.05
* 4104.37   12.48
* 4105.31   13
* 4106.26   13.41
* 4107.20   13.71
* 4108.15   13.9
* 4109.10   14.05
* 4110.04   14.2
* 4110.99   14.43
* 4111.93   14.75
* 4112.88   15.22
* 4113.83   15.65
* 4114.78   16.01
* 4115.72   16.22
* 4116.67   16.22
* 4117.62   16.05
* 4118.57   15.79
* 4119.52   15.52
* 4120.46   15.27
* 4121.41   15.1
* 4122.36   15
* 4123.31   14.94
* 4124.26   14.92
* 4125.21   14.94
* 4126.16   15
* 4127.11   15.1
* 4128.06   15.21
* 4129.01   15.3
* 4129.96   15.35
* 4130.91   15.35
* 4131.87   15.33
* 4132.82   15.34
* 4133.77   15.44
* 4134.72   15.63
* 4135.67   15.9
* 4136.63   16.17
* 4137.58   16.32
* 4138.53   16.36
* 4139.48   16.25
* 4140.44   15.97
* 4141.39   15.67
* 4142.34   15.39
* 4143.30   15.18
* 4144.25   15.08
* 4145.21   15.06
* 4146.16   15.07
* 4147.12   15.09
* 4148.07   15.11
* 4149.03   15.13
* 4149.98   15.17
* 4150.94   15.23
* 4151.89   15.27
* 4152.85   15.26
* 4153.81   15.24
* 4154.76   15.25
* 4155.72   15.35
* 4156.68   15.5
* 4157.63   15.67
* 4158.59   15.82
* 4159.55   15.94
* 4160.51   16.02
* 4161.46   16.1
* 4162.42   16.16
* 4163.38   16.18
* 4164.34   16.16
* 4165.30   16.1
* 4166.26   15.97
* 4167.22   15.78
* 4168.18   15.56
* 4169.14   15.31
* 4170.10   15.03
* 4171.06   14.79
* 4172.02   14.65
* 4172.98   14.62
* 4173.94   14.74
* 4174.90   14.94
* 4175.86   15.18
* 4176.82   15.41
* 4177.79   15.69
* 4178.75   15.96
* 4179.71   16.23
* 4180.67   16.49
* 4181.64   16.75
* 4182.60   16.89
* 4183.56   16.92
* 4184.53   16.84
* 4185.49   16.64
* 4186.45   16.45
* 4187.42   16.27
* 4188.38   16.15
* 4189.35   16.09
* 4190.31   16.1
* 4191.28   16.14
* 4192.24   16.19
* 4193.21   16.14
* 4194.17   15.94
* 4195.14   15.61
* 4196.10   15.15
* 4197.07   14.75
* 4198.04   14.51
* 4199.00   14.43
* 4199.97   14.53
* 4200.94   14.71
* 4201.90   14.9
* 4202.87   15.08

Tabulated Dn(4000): 1.6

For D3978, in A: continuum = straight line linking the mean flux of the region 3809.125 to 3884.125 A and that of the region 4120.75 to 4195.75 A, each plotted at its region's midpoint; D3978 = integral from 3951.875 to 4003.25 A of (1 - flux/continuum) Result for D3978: 2.5 A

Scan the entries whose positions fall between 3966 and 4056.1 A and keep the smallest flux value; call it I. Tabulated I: 5.272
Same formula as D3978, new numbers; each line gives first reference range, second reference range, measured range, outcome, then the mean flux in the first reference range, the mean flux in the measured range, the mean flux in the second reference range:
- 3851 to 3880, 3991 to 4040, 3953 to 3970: 5.3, 10.9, 9.46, 15.5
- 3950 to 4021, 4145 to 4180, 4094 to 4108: 1.6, 12.7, 12.8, 15.5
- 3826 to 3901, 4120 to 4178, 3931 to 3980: 8.6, 9.78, 9.56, 15.4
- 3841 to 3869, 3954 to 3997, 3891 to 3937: 0.6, 10.7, 10.8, 11.1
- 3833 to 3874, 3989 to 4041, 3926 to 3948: 6.7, 10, 8.94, 15.5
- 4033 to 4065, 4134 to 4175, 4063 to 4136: 3.3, 15.4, 14.8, 15.5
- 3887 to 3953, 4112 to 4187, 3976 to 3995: -2.1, 10.8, 13.5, 15.6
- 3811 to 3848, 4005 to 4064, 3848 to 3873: -2.6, 8.96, 11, 15.6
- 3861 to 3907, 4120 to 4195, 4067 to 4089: -1.7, 10.5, 15.2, 15.6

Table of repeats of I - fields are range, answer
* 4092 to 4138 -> 11.71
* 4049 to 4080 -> 13.96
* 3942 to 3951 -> 10.67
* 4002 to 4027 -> 14.76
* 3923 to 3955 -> 5.67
